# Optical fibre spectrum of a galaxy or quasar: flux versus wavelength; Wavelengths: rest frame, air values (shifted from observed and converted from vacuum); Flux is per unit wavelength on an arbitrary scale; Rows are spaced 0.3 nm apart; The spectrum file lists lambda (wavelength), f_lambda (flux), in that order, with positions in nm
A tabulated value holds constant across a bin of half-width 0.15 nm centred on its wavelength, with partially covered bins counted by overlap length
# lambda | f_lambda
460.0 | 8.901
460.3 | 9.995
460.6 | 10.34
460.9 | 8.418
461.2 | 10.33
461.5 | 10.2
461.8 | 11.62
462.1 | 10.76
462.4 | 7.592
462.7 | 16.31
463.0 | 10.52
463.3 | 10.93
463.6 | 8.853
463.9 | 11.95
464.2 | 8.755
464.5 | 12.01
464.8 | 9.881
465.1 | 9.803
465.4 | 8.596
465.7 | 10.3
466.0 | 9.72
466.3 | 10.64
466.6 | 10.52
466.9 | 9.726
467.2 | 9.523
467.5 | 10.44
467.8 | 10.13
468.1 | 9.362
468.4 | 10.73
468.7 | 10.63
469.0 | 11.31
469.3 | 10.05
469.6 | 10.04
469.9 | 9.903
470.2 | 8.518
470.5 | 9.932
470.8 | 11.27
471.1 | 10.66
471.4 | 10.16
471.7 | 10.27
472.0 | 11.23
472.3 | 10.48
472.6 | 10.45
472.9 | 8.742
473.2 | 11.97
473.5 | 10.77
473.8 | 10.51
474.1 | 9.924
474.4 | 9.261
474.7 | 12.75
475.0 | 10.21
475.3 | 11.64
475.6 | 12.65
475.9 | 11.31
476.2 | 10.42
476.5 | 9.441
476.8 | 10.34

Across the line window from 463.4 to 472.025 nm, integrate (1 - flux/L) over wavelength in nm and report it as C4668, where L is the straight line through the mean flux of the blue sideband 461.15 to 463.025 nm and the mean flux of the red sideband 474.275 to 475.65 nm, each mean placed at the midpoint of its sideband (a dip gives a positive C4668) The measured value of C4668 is 0.78 nm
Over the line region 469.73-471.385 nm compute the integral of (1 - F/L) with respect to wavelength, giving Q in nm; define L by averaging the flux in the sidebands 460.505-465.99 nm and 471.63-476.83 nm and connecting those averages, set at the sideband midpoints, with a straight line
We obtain 0.08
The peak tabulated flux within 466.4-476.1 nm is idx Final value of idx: 12.75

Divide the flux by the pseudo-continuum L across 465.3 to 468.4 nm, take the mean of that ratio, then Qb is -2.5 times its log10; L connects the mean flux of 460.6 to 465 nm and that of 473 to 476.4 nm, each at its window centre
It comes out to 0.08 mag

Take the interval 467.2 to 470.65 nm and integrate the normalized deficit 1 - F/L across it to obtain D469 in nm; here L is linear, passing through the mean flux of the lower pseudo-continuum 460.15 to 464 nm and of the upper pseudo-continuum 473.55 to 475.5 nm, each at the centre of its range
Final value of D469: 0.20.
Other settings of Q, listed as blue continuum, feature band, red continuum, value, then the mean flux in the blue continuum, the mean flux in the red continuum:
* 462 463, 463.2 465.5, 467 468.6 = 0.18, 11.4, 10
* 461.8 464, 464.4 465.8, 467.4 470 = 0.09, 11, 10.3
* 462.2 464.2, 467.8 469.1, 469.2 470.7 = -0.06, 10.8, 9.73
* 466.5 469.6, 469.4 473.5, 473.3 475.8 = 0.13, 10.2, 11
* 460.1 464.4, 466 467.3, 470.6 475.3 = 0.05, 10.5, 10.6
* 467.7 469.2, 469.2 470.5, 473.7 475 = 0.10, 10.4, 10.6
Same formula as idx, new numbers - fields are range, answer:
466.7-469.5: 11.31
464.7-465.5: 9.881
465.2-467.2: 10.64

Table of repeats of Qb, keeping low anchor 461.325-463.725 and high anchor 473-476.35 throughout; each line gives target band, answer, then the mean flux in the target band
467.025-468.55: 0.09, 10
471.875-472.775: 0.03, 10.7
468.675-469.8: 0.05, 10.5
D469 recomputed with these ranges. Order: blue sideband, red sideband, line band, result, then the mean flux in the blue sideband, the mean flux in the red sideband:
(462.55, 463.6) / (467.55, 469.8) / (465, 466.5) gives 0.18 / 12.1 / 10.3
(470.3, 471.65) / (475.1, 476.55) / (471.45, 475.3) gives 0.08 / 10.4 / 11.2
